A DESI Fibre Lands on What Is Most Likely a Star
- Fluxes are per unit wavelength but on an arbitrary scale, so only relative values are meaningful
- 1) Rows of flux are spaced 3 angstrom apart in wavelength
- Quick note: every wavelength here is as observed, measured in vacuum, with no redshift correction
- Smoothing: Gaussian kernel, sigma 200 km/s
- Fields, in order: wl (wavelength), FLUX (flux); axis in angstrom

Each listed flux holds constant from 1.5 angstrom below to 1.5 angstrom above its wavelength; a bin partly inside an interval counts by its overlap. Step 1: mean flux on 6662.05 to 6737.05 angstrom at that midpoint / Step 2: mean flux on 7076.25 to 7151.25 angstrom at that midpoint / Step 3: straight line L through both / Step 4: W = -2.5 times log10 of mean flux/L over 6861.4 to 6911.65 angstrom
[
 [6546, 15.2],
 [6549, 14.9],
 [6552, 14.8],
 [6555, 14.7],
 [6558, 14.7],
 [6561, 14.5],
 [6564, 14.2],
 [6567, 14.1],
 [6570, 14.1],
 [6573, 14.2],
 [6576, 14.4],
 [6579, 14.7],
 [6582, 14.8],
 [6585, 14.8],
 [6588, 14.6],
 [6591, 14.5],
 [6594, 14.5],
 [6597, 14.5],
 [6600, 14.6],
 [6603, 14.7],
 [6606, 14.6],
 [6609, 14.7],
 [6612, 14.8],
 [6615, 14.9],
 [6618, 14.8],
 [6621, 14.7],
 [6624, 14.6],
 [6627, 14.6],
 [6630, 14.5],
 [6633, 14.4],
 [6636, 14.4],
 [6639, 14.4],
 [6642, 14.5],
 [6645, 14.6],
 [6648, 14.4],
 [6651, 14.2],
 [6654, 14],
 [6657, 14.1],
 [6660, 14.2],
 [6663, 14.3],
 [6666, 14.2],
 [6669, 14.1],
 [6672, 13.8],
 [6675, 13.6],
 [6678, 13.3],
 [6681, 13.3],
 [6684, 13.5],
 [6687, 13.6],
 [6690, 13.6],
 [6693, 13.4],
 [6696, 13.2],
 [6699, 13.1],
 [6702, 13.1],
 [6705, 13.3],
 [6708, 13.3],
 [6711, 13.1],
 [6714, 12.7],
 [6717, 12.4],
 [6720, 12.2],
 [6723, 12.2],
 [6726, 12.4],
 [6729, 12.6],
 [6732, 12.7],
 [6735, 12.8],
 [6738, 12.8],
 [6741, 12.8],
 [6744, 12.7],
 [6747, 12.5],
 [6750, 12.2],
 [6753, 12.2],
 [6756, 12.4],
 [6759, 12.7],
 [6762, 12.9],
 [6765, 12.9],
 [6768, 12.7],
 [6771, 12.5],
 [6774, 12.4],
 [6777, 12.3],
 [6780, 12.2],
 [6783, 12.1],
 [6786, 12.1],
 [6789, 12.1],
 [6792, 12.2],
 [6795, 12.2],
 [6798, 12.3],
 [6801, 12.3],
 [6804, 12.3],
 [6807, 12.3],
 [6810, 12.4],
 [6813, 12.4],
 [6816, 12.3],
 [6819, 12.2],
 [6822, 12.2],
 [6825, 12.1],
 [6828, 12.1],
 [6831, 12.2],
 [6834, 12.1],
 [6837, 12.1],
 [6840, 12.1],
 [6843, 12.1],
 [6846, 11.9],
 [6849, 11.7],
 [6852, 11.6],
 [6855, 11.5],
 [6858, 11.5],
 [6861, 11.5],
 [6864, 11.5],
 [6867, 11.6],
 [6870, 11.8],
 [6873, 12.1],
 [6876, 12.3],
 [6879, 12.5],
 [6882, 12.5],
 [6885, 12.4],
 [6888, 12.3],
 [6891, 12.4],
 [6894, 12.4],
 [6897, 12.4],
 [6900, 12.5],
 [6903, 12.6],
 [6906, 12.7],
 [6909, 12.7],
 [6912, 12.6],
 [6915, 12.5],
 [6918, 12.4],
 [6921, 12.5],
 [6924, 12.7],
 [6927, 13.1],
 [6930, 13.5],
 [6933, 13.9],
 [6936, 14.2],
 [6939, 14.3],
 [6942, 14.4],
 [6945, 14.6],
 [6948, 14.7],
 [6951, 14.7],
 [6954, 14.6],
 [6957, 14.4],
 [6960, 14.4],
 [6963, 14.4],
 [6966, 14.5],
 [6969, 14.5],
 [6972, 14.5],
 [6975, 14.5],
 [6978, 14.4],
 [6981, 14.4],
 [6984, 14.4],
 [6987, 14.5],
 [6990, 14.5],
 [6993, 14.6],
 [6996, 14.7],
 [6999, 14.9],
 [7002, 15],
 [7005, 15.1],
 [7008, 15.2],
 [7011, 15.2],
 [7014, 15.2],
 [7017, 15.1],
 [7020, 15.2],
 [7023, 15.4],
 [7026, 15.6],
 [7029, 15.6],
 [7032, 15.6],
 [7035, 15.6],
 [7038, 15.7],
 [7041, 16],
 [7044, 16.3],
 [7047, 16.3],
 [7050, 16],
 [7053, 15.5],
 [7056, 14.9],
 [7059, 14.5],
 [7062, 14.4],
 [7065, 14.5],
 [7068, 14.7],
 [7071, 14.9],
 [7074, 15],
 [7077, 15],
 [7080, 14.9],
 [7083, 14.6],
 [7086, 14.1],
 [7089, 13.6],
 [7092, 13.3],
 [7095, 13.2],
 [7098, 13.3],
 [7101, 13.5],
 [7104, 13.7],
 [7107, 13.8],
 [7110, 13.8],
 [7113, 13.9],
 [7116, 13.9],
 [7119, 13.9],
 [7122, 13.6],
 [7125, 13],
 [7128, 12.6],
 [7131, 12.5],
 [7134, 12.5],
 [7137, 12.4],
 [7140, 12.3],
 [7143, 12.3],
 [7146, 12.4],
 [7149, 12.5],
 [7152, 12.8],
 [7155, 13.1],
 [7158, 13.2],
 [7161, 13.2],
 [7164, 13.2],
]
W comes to 0.08 mag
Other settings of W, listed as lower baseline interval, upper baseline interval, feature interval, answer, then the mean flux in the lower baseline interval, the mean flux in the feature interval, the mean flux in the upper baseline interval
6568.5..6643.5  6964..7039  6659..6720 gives 0.10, 14.6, 13.4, 14.9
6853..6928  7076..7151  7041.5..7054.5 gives -0.22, 12.3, 16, 13.4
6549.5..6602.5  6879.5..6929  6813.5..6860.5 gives 0.09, 14.5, 12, 12.6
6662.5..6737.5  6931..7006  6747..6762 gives 0.08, 13.2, 12.4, 14.5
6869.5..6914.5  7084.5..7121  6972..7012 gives -0.13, 12.4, 14.7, 13.7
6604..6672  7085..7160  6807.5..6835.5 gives 0.14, 14.4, 12.2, 13.2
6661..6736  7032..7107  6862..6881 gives 0.16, 13.2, 12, 14.7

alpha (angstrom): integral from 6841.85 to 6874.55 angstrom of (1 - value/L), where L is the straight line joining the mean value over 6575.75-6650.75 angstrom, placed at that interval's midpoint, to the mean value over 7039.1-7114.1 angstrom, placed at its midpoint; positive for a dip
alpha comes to 6.4 angstrom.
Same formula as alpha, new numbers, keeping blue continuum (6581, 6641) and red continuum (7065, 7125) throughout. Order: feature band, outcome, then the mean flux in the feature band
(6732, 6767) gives 4.40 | 12.6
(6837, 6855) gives 3.09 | 11.9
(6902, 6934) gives 3.18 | 12.8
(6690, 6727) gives 4.07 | 12.9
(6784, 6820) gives 5.32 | 12.3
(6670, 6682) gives 0.83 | 13.5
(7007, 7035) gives -2.47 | 15.4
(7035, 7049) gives -1.92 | 16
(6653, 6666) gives 0.35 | 14.2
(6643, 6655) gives 0.21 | 14.3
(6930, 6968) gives -0.50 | 14.4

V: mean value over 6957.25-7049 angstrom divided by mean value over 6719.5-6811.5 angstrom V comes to 1.21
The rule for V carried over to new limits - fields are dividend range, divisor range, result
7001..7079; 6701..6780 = 1.21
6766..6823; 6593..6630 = 0.84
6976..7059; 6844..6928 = 1.24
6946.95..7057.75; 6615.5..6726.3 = 1.09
